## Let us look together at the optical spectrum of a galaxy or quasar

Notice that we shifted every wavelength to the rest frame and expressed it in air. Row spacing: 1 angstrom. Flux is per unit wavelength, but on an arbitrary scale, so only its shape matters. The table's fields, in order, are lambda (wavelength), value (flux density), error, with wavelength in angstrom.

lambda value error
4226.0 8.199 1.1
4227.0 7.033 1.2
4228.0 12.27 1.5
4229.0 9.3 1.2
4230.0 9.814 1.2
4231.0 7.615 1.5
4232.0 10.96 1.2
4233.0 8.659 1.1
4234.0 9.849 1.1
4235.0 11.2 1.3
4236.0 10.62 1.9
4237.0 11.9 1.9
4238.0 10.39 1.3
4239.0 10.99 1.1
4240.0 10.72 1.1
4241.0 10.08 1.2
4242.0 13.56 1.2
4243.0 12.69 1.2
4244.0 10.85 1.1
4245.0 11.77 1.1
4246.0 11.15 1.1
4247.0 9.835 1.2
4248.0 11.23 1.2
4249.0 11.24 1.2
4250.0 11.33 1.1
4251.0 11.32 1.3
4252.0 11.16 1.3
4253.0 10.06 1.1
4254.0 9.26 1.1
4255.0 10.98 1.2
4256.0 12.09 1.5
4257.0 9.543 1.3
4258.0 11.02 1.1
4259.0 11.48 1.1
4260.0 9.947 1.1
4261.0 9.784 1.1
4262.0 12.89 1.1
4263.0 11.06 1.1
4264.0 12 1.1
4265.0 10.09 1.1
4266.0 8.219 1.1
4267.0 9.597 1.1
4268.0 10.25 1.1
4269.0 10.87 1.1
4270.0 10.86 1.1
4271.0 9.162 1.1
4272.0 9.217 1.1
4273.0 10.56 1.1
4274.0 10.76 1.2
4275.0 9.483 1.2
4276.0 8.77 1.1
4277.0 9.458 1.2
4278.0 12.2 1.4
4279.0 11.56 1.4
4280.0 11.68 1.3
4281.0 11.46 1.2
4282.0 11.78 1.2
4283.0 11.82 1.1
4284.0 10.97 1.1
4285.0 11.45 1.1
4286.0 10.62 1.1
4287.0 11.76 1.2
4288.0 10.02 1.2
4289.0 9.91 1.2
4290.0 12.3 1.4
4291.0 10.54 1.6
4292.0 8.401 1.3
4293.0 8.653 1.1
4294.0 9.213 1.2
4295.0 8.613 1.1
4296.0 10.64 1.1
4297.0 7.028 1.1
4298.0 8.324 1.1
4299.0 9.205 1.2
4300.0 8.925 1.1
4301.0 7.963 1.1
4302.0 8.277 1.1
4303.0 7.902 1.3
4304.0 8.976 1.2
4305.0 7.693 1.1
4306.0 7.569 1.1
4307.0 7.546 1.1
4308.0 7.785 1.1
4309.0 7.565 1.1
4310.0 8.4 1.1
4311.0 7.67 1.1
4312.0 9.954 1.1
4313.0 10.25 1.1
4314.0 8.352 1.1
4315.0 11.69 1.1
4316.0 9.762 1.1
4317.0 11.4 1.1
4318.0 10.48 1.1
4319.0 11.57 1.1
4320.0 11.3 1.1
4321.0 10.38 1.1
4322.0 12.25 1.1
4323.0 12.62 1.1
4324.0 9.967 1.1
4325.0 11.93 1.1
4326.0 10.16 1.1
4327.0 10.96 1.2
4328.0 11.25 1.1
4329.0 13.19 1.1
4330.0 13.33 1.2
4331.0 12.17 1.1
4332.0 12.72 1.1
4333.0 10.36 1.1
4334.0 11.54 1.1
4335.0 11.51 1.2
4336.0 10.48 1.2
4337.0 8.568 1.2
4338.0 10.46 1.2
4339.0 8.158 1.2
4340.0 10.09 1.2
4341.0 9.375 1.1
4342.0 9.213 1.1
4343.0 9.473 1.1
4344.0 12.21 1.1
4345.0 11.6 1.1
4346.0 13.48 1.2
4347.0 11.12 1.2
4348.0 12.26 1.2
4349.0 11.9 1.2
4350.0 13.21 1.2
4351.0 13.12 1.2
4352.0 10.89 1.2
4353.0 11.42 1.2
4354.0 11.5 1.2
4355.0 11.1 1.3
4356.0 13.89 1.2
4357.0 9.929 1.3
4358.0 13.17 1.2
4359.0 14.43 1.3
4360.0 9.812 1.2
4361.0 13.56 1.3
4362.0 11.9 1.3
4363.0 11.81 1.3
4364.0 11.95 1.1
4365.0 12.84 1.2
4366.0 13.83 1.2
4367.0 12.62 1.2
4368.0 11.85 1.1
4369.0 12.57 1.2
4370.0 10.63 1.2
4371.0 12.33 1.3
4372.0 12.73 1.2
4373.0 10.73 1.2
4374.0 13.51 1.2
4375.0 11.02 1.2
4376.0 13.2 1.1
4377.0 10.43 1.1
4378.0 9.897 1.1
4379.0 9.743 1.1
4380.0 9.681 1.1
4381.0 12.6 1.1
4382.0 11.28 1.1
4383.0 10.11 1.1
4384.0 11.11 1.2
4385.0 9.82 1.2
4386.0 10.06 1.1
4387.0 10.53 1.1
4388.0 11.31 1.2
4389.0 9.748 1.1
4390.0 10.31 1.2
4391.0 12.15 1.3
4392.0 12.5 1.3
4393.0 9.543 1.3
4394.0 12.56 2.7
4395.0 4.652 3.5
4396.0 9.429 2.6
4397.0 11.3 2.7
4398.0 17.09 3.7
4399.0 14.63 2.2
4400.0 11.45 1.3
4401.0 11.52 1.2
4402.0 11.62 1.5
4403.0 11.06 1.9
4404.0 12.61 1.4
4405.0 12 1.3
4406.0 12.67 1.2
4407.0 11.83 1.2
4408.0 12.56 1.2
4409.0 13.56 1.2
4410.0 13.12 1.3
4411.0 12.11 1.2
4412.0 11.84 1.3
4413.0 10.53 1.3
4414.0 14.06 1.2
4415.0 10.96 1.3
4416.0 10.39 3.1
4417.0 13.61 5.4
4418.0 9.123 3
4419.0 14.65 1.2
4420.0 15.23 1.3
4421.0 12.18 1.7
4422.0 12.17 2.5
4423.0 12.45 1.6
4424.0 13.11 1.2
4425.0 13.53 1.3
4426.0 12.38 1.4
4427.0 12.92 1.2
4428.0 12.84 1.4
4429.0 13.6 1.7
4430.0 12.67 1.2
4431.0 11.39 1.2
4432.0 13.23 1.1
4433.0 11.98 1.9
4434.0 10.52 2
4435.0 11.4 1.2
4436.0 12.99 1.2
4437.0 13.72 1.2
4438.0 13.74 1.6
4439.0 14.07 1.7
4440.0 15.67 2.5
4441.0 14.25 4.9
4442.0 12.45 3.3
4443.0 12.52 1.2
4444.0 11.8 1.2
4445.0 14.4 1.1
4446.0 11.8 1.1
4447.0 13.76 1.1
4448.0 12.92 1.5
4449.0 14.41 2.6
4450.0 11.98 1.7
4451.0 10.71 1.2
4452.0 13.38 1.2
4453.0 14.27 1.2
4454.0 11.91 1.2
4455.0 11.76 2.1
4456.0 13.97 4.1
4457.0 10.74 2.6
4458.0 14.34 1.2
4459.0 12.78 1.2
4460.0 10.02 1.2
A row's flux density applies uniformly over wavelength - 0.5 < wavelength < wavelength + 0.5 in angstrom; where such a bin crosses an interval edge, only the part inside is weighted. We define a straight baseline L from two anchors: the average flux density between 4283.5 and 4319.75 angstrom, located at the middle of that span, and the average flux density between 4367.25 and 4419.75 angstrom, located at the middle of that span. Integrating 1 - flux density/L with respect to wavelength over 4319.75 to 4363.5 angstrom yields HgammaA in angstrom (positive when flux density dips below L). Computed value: -4.7 angstrom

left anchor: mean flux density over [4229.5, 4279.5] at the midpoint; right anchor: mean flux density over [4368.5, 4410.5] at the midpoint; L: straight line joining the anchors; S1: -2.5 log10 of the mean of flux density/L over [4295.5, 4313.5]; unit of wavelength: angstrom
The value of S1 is 0.28 mag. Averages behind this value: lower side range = 10.6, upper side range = 11.5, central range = 8.43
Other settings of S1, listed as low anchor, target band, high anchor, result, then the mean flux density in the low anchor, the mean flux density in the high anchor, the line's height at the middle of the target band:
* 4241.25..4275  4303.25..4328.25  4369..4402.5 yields 0.11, 10.8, 11.2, 11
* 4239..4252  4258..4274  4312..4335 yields 0.09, 11.3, 11.2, 11.3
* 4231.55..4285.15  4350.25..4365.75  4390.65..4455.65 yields -0.03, 10.8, 12.5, 11.8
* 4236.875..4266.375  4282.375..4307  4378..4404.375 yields 0.17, 11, 11.1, 11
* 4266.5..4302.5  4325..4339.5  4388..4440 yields -0.02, 10.1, 12.2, 10.9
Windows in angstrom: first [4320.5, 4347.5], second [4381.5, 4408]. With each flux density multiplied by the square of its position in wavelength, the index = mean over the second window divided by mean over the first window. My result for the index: 1.05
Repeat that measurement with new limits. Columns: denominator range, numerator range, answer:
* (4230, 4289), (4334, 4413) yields 1.13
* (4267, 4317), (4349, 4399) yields 1.24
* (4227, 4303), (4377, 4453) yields 1.25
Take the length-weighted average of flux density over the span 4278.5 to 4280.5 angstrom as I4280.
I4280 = 11.6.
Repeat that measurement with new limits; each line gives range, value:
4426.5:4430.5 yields 13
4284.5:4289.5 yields 10.8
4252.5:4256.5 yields 10.6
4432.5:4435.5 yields 11.3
